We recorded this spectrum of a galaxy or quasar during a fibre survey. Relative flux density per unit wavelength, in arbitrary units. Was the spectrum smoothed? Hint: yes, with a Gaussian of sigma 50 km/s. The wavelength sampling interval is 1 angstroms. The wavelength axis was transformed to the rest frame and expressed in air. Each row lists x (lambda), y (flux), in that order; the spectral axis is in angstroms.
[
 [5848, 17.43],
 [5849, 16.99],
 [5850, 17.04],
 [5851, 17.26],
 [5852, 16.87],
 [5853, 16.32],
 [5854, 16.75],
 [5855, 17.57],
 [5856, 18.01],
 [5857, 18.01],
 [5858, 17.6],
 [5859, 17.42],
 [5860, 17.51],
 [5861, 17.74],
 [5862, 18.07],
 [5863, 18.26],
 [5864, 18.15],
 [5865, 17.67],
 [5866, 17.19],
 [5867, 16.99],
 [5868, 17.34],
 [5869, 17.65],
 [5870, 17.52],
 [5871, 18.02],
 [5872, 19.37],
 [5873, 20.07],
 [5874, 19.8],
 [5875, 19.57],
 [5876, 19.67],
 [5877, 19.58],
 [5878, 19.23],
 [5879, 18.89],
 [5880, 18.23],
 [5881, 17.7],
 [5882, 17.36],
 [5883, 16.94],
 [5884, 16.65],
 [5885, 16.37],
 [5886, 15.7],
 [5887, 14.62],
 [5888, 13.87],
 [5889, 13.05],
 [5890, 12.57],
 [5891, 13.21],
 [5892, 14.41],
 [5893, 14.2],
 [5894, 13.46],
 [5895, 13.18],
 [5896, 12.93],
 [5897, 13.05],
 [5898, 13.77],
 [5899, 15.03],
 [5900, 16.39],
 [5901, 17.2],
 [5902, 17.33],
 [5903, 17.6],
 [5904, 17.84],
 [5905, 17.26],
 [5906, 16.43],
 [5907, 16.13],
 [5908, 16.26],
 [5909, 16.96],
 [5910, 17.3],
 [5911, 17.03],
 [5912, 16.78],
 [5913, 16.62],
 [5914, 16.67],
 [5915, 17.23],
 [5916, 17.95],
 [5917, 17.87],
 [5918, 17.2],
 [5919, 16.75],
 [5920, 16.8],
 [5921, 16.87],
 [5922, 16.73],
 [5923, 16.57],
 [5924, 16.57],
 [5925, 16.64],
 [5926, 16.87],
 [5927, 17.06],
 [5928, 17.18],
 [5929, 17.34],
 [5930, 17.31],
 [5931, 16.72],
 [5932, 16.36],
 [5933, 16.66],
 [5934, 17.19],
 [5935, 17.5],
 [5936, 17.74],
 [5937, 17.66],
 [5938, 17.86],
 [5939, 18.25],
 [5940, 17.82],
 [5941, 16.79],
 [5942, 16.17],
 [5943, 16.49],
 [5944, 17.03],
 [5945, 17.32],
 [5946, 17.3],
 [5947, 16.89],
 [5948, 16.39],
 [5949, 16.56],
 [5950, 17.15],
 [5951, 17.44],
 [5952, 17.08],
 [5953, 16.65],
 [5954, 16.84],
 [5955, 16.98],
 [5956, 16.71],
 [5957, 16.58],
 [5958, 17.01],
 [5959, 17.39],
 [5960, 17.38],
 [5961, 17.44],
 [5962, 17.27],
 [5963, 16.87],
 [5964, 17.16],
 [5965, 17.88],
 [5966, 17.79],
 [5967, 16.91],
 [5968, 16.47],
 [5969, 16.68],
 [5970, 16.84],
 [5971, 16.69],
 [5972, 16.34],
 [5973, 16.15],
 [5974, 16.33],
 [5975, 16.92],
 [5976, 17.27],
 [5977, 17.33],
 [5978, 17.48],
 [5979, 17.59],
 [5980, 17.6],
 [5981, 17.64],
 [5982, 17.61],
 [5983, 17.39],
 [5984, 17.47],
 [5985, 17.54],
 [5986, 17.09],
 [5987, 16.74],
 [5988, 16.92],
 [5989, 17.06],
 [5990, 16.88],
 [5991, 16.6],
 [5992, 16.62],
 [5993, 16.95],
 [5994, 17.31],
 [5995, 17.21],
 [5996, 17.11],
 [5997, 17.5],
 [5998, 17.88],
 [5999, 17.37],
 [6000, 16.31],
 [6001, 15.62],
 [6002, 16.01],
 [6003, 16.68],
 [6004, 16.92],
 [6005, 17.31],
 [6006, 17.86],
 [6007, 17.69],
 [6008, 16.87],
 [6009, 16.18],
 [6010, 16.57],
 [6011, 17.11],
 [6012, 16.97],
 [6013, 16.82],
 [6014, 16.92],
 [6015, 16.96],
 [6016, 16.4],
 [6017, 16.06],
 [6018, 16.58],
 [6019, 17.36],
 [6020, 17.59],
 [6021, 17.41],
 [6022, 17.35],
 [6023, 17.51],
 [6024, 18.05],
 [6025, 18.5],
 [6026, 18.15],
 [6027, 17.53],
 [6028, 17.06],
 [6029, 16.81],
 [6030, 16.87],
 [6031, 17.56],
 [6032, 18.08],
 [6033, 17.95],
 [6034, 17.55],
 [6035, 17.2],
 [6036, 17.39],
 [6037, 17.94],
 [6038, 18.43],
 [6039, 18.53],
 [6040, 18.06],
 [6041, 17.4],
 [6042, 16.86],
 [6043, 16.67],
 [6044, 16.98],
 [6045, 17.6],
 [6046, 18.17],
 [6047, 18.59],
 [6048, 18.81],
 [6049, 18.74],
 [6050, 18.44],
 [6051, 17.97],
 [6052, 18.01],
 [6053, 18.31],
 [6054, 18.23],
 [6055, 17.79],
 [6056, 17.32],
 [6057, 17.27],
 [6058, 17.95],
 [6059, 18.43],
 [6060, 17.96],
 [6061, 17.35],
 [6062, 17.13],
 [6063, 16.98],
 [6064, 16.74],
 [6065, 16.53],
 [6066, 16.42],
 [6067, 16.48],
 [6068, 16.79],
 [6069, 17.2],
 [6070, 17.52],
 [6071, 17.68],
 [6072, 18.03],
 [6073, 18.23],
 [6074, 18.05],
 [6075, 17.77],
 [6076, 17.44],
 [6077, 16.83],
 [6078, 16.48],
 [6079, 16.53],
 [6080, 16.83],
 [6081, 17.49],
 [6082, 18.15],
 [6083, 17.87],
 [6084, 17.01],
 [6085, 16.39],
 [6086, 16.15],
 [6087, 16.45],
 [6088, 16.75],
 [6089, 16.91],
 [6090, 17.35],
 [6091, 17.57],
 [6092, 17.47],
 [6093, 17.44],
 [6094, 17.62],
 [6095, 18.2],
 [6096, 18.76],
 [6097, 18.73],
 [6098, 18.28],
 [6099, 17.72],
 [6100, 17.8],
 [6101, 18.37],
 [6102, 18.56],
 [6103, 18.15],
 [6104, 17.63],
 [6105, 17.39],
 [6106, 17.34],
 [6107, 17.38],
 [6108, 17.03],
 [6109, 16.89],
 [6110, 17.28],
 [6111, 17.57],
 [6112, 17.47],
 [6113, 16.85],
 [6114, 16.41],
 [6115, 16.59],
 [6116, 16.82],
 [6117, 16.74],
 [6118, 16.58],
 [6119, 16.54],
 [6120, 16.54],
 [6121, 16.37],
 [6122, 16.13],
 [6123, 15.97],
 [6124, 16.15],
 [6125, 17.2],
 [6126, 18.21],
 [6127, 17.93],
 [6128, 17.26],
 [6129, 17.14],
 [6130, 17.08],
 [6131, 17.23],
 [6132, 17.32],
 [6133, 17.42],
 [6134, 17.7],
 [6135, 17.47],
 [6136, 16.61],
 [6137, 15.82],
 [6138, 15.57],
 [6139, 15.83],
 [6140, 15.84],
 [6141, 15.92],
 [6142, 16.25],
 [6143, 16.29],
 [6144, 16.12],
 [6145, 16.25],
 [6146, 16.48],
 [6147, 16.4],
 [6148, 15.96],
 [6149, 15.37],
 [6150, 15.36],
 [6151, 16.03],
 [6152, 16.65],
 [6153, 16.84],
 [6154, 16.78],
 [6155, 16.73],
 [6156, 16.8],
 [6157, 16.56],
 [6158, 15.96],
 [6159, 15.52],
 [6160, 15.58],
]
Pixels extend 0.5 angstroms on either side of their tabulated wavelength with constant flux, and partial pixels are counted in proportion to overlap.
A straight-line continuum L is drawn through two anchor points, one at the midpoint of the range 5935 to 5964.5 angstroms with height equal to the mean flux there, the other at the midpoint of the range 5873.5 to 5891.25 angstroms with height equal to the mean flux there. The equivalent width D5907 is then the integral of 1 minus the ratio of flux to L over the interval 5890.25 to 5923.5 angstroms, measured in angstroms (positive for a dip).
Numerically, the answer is 1.8 angstroms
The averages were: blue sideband 16.9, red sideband 17.1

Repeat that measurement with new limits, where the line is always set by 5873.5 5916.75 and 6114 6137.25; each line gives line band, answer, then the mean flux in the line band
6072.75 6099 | -0.9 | 17.4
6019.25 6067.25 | -2.7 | 17.6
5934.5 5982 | -1.8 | 17.1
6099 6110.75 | -0.5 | 17.6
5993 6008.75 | -0.4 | 17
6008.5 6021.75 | -0.2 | 16.9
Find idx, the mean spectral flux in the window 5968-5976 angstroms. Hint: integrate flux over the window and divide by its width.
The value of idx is 16.6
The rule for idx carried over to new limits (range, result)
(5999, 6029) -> 17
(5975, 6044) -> 17.2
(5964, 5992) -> 17.1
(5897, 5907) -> 16.3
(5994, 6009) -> 17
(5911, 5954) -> 17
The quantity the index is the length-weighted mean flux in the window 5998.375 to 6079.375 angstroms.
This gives 17.4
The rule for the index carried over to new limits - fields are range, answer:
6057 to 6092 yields 17.2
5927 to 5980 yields 17.1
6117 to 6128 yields 16.8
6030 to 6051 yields 17.8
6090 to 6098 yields 18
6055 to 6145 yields 17.2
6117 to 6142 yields 16.7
